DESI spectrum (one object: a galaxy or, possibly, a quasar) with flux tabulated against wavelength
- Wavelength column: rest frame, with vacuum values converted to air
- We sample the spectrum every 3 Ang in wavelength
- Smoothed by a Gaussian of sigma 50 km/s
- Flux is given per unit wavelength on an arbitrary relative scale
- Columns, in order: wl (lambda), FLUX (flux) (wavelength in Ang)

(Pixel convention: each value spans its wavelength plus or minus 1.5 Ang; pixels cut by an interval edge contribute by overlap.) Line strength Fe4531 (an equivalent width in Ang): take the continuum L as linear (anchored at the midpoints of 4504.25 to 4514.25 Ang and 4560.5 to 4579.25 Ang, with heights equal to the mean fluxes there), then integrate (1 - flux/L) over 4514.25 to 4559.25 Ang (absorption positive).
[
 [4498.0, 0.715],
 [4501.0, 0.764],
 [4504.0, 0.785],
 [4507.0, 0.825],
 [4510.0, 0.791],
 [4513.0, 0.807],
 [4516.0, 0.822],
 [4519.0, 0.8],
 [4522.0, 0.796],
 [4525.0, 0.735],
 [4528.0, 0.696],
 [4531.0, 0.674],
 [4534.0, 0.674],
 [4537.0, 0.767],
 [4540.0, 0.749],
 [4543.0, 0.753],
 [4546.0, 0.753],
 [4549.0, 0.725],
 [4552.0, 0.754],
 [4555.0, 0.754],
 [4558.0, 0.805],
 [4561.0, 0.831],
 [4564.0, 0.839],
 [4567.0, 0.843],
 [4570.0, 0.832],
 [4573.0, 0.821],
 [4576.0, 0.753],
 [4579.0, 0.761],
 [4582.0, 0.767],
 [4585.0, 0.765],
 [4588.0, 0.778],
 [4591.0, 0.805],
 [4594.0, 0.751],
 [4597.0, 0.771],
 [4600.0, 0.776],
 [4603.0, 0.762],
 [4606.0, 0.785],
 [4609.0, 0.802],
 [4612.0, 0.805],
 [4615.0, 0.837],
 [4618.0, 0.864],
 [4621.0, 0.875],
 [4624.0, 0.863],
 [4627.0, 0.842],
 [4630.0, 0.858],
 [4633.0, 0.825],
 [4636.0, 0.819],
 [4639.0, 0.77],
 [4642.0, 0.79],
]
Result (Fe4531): 3.2 Ang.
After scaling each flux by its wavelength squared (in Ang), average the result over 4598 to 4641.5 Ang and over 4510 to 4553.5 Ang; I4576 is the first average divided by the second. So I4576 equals 1.13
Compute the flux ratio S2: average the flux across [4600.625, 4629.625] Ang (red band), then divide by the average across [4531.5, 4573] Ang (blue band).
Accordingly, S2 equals 1.1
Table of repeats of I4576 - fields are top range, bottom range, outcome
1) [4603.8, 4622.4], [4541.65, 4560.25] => 1.12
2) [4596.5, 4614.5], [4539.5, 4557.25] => 1.08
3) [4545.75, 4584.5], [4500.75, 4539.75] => 1.05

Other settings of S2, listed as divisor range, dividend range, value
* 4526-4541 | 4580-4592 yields 1.09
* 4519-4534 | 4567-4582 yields 1.09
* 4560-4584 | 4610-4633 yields 1.05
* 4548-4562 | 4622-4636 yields 1.09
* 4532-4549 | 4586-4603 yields 1.05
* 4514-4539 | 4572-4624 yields 1.06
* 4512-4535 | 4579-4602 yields 1.03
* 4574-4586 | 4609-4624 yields 1.10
